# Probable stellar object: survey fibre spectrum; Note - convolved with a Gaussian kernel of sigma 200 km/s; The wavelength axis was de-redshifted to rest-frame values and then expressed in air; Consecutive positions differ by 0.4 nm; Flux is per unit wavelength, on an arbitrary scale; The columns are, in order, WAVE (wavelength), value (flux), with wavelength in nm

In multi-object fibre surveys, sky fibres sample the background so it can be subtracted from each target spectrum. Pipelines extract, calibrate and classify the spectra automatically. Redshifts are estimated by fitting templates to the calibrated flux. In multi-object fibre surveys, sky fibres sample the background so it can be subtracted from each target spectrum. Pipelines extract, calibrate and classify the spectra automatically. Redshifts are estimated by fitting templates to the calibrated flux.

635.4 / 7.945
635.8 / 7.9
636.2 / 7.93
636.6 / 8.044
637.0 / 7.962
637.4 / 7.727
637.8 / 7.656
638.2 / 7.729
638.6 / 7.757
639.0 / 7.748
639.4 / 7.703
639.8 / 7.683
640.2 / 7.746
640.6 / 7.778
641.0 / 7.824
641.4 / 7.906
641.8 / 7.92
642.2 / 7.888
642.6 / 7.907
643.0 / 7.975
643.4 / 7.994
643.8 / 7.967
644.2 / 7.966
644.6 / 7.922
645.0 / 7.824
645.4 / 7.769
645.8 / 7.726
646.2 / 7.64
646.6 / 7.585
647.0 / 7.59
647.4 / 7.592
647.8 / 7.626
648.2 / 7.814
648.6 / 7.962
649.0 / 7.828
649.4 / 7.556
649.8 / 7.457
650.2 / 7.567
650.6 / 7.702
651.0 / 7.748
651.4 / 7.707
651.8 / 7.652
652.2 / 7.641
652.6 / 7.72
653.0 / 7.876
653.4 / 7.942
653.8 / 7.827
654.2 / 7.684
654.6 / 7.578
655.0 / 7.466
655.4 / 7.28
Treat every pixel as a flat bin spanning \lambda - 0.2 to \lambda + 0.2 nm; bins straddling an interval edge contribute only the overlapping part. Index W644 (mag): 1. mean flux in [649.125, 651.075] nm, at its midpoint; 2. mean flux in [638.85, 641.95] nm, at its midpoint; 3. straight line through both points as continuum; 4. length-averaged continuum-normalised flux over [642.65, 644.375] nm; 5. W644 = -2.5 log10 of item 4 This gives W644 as -0.03 mag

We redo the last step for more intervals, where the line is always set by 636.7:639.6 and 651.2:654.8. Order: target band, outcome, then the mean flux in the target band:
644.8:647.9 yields 0.01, 7.67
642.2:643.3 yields -0.02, 7.94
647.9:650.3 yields 0.01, 7.7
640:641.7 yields -0.01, 7.82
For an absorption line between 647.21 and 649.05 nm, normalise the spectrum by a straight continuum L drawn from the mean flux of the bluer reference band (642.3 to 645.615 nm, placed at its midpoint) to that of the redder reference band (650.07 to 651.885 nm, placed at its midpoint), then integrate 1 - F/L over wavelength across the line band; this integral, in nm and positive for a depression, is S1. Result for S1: 0.00 nm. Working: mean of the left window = 7.91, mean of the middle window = 7.76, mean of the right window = 7.68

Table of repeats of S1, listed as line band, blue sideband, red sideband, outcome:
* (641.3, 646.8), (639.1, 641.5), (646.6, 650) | -0.09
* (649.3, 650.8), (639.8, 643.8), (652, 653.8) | 0.05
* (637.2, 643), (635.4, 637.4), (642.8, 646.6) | 0.08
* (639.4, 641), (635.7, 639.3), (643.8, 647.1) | 0.01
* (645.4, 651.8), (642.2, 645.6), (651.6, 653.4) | 0.12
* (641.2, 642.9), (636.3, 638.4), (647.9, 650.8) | -0.03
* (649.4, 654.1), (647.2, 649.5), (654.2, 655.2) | -0.04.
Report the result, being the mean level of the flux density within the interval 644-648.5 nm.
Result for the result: 7.74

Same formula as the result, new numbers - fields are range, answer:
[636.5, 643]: 7.81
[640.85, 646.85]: 7.85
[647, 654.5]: 7.71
